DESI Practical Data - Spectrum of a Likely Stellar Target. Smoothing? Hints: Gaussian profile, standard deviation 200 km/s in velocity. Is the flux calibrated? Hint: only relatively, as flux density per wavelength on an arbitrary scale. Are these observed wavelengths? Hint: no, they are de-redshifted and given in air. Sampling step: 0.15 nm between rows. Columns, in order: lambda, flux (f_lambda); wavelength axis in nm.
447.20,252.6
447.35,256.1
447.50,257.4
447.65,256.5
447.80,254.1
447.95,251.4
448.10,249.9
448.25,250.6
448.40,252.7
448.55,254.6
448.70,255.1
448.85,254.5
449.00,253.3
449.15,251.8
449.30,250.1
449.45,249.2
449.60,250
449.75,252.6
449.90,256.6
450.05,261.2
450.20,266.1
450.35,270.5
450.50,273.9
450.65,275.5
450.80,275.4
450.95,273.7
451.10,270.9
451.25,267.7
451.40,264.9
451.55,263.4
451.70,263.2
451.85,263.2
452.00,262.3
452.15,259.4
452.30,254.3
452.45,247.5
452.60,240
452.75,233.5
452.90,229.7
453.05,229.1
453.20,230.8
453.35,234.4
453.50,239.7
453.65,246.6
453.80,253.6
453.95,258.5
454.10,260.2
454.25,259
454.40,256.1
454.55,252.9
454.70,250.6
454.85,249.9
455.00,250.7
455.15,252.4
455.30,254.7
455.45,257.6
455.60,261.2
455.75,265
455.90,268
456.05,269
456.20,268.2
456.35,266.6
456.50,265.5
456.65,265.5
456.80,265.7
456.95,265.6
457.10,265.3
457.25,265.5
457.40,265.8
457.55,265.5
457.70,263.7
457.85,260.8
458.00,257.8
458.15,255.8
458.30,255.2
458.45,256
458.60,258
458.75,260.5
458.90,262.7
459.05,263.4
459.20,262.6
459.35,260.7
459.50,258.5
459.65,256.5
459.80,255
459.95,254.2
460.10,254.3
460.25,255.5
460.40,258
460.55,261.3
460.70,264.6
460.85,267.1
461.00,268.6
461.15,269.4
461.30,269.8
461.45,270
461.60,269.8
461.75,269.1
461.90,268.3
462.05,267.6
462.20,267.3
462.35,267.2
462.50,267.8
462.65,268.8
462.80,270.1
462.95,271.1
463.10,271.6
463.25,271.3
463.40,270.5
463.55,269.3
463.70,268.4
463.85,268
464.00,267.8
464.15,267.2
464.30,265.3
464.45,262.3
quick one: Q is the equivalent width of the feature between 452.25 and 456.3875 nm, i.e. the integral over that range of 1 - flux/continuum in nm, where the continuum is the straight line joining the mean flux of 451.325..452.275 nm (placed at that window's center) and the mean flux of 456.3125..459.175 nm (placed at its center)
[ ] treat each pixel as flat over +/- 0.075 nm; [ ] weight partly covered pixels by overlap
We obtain 0.17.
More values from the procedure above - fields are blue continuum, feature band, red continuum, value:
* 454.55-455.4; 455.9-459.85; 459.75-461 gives -0.10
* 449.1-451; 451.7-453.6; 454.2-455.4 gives 0.09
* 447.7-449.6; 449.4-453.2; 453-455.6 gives -0.10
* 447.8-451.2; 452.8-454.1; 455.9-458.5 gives 0.10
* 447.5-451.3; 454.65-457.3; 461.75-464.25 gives 0.02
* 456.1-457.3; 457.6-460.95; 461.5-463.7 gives 0.10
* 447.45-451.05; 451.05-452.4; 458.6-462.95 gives -0.02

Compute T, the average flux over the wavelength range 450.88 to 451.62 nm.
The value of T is 268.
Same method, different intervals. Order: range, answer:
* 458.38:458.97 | 259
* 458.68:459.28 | 262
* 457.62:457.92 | 262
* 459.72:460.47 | 255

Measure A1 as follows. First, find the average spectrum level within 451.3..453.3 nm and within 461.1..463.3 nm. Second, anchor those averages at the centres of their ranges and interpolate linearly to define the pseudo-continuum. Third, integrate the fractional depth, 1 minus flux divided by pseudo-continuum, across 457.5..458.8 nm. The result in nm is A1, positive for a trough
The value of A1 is 0.01 nm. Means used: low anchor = 249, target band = 259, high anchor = 269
